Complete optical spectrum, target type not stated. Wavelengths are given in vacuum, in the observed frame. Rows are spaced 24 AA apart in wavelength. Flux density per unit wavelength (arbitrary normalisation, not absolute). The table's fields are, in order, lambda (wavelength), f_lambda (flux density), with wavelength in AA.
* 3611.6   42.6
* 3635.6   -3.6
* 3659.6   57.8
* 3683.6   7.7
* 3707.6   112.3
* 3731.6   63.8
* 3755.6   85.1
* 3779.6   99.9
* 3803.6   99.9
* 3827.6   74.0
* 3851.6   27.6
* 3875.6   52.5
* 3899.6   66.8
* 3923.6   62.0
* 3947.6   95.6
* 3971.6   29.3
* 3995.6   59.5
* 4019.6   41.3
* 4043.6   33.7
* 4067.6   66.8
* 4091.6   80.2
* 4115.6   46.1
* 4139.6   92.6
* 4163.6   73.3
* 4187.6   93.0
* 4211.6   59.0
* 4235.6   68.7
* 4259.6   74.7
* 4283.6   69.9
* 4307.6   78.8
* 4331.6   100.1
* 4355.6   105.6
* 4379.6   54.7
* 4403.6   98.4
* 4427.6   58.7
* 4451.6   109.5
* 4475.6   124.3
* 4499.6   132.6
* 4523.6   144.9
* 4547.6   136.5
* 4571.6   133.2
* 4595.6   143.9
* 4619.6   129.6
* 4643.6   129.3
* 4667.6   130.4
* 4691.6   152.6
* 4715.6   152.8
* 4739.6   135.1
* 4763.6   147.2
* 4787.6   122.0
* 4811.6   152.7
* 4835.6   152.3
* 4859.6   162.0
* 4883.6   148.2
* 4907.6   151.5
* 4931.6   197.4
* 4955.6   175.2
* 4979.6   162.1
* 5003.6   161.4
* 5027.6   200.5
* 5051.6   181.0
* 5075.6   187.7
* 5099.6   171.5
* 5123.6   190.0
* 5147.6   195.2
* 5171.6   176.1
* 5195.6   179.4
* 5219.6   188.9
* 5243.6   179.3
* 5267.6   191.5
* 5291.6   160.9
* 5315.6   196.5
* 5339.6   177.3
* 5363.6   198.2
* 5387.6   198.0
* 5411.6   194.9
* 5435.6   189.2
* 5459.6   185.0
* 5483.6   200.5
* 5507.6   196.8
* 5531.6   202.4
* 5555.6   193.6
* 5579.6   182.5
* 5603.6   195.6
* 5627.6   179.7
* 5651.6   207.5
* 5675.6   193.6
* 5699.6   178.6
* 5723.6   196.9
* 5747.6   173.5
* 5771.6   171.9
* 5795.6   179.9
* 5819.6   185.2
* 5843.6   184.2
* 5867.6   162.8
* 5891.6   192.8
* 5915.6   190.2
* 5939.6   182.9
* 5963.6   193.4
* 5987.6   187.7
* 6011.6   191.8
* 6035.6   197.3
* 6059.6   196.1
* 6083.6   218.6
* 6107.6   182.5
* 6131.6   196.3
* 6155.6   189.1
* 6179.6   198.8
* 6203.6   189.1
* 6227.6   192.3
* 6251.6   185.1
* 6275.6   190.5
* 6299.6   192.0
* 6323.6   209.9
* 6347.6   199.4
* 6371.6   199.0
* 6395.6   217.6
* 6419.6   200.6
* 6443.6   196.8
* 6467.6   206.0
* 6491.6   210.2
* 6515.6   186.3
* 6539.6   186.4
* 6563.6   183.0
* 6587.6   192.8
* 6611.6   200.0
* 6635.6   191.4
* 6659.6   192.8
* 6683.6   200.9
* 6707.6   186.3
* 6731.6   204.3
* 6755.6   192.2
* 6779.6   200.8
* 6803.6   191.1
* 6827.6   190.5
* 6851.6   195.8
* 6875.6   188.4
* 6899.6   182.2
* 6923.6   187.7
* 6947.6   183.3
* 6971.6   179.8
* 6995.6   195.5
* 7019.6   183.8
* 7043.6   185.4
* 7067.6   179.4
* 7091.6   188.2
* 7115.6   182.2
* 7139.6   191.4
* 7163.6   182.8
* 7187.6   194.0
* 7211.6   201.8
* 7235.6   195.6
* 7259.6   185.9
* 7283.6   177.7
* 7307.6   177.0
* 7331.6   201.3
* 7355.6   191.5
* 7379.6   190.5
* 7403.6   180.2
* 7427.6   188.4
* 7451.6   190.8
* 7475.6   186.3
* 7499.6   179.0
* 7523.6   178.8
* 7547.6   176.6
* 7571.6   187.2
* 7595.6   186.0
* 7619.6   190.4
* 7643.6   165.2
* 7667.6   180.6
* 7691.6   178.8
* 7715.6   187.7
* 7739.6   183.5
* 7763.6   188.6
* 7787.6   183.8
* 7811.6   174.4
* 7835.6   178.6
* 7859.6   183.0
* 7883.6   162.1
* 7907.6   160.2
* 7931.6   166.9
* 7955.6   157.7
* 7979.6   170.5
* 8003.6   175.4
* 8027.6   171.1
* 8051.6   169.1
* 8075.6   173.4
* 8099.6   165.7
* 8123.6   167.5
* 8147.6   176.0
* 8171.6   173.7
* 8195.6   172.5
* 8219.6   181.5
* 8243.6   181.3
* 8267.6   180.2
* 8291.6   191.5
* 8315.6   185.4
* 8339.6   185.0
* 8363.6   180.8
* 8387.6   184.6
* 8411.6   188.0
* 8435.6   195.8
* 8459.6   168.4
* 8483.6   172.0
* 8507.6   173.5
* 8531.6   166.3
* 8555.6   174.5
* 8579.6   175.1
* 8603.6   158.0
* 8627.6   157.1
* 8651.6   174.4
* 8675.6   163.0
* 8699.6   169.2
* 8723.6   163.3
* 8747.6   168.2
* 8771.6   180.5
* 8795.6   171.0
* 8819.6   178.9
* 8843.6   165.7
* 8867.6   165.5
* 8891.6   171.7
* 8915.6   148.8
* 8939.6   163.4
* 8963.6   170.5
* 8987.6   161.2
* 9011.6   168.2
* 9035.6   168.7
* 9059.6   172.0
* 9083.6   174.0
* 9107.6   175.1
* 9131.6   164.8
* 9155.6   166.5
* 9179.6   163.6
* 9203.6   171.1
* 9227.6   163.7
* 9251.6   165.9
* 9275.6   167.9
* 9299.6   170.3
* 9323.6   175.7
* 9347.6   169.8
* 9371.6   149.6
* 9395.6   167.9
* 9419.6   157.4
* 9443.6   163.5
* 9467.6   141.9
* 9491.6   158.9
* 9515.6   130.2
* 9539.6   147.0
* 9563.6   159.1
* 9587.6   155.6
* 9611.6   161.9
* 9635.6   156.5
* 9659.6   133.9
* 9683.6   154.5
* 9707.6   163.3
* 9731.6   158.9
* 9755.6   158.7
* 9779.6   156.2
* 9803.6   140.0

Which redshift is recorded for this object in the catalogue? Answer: 0.11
